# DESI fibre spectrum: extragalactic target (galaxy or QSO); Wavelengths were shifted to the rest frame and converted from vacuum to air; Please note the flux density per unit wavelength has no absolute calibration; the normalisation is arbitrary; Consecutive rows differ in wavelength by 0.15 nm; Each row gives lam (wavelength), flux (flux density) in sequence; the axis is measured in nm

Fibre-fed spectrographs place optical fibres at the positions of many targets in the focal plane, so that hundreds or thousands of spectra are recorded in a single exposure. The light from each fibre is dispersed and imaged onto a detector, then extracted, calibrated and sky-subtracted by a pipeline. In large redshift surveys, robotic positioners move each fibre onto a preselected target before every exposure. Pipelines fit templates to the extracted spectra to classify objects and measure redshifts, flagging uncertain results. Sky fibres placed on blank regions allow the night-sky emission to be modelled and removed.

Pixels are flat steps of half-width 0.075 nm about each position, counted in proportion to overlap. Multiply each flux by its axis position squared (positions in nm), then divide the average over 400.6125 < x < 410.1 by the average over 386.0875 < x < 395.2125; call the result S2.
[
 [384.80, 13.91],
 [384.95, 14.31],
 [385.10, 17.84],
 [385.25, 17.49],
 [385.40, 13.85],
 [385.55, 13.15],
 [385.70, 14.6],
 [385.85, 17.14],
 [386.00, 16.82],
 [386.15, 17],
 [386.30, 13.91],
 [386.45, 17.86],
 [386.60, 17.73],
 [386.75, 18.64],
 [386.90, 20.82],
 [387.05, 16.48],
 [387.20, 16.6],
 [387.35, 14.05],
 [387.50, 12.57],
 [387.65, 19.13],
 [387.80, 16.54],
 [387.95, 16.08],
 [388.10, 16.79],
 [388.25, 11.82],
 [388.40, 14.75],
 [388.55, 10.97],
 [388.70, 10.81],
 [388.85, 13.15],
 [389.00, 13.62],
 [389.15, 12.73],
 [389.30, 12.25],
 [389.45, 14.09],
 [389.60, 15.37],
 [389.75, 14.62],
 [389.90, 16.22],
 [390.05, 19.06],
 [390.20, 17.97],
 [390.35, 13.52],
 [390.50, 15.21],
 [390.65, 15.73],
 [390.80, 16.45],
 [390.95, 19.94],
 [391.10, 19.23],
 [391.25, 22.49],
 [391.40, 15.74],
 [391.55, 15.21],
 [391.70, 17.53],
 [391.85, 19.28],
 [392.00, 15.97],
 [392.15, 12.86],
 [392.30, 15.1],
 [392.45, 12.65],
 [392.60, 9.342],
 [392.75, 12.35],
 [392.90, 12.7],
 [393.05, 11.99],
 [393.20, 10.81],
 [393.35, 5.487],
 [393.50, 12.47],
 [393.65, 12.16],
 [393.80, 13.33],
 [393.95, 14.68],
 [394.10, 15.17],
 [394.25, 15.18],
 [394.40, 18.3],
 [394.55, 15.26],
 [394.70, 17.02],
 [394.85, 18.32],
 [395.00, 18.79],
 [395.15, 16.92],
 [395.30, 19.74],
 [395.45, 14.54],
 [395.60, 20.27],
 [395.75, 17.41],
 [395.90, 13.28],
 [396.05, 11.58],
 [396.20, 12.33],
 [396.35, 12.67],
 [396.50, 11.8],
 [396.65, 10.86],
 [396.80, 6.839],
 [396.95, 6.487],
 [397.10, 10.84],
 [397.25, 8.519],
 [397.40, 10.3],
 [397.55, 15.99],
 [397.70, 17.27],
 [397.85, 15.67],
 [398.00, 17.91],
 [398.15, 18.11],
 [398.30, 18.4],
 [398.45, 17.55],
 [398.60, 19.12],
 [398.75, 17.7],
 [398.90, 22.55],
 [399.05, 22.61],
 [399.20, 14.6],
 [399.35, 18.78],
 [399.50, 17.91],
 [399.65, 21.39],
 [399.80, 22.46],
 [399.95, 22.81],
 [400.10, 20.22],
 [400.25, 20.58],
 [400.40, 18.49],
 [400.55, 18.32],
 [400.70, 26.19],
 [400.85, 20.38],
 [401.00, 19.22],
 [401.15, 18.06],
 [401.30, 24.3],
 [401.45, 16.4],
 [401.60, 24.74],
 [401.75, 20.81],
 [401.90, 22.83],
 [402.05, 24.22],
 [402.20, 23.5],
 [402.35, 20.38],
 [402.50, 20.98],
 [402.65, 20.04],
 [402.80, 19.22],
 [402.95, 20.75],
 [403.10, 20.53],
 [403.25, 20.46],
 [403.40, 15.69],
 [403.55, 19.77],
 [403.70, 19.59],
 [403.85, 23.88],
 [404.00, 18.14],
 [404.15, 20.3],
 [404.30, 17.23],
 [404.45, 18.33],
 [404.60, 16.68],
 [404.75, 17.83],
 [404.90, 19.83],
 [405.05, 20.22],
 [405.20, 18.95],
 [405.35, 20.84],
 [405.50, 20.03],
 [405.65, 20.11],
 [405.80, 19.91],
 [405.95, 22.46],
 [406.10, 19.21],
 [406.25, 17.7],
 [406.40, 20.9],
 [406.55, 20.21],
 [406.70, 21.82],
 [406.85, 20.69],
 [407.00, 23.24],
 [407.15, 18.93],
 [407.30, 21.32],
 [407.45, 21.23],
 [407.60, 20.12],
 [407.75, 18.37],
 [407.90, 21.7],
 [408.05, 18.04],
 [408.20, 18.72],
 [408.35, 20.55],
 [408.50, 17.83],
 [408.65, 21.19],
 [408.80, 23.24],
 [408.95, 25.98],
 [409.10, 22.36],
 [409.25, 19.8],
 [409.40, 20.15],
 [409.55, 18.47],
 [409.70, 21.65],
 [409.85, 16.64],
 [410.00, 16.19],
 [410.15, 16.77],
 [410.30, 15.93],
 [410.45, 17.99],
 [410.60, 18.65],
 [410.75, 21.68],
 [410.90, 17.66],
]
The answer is 1.44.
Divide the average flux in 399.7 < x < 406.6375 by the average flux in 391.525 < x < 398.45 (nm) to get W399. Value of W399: 1.43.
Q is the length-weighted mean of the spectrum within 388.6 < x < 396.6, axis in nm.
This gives 14.9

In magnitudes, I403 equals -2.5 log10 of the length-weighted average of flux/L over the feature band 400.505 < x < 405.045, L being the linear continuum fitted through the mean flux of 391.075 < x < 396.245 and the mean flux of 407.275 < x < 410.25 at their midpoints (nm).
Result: -0.13 mag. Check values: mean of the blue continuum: 15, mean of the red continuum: 20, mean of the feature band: 20.3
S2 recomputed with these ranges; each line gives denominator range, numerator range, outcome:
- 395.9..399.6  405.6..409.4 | 1.45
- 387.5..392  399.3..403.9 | 1.40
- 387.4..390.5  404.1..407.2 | 1.47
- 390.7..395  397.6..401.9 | 1.37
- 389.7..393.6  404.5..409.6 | 1.46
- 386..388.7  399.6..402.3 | 1.44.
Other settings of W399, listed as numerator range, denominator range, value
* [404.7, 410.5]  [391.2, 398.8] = 1.37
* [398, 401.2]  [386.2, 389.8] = 1.31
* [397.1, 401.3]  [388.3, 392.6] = 1.21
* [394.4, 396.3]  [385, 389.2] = 1.05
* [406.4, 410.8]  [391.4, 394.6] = 1.45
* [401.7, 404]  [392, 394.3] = 1.66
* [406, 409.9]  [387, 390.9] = 1.37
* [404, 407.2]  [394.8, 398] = 1.42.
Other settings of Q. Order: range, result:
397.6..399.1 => 18.6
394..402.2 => 17.4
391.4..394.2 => 13.4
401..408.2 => 20.2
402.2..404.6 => 19.7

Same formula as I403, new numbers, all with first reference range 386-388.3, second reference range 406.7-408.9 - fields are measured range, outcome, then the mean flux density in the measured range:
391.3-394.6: 0.26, 13.9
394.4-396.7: 0.17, 15.5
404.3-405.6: 0.05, 19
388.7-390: 0.21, 13.9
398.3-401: -0.06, 20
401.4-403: -0.10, 21.3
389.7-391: 0.04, 16.5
